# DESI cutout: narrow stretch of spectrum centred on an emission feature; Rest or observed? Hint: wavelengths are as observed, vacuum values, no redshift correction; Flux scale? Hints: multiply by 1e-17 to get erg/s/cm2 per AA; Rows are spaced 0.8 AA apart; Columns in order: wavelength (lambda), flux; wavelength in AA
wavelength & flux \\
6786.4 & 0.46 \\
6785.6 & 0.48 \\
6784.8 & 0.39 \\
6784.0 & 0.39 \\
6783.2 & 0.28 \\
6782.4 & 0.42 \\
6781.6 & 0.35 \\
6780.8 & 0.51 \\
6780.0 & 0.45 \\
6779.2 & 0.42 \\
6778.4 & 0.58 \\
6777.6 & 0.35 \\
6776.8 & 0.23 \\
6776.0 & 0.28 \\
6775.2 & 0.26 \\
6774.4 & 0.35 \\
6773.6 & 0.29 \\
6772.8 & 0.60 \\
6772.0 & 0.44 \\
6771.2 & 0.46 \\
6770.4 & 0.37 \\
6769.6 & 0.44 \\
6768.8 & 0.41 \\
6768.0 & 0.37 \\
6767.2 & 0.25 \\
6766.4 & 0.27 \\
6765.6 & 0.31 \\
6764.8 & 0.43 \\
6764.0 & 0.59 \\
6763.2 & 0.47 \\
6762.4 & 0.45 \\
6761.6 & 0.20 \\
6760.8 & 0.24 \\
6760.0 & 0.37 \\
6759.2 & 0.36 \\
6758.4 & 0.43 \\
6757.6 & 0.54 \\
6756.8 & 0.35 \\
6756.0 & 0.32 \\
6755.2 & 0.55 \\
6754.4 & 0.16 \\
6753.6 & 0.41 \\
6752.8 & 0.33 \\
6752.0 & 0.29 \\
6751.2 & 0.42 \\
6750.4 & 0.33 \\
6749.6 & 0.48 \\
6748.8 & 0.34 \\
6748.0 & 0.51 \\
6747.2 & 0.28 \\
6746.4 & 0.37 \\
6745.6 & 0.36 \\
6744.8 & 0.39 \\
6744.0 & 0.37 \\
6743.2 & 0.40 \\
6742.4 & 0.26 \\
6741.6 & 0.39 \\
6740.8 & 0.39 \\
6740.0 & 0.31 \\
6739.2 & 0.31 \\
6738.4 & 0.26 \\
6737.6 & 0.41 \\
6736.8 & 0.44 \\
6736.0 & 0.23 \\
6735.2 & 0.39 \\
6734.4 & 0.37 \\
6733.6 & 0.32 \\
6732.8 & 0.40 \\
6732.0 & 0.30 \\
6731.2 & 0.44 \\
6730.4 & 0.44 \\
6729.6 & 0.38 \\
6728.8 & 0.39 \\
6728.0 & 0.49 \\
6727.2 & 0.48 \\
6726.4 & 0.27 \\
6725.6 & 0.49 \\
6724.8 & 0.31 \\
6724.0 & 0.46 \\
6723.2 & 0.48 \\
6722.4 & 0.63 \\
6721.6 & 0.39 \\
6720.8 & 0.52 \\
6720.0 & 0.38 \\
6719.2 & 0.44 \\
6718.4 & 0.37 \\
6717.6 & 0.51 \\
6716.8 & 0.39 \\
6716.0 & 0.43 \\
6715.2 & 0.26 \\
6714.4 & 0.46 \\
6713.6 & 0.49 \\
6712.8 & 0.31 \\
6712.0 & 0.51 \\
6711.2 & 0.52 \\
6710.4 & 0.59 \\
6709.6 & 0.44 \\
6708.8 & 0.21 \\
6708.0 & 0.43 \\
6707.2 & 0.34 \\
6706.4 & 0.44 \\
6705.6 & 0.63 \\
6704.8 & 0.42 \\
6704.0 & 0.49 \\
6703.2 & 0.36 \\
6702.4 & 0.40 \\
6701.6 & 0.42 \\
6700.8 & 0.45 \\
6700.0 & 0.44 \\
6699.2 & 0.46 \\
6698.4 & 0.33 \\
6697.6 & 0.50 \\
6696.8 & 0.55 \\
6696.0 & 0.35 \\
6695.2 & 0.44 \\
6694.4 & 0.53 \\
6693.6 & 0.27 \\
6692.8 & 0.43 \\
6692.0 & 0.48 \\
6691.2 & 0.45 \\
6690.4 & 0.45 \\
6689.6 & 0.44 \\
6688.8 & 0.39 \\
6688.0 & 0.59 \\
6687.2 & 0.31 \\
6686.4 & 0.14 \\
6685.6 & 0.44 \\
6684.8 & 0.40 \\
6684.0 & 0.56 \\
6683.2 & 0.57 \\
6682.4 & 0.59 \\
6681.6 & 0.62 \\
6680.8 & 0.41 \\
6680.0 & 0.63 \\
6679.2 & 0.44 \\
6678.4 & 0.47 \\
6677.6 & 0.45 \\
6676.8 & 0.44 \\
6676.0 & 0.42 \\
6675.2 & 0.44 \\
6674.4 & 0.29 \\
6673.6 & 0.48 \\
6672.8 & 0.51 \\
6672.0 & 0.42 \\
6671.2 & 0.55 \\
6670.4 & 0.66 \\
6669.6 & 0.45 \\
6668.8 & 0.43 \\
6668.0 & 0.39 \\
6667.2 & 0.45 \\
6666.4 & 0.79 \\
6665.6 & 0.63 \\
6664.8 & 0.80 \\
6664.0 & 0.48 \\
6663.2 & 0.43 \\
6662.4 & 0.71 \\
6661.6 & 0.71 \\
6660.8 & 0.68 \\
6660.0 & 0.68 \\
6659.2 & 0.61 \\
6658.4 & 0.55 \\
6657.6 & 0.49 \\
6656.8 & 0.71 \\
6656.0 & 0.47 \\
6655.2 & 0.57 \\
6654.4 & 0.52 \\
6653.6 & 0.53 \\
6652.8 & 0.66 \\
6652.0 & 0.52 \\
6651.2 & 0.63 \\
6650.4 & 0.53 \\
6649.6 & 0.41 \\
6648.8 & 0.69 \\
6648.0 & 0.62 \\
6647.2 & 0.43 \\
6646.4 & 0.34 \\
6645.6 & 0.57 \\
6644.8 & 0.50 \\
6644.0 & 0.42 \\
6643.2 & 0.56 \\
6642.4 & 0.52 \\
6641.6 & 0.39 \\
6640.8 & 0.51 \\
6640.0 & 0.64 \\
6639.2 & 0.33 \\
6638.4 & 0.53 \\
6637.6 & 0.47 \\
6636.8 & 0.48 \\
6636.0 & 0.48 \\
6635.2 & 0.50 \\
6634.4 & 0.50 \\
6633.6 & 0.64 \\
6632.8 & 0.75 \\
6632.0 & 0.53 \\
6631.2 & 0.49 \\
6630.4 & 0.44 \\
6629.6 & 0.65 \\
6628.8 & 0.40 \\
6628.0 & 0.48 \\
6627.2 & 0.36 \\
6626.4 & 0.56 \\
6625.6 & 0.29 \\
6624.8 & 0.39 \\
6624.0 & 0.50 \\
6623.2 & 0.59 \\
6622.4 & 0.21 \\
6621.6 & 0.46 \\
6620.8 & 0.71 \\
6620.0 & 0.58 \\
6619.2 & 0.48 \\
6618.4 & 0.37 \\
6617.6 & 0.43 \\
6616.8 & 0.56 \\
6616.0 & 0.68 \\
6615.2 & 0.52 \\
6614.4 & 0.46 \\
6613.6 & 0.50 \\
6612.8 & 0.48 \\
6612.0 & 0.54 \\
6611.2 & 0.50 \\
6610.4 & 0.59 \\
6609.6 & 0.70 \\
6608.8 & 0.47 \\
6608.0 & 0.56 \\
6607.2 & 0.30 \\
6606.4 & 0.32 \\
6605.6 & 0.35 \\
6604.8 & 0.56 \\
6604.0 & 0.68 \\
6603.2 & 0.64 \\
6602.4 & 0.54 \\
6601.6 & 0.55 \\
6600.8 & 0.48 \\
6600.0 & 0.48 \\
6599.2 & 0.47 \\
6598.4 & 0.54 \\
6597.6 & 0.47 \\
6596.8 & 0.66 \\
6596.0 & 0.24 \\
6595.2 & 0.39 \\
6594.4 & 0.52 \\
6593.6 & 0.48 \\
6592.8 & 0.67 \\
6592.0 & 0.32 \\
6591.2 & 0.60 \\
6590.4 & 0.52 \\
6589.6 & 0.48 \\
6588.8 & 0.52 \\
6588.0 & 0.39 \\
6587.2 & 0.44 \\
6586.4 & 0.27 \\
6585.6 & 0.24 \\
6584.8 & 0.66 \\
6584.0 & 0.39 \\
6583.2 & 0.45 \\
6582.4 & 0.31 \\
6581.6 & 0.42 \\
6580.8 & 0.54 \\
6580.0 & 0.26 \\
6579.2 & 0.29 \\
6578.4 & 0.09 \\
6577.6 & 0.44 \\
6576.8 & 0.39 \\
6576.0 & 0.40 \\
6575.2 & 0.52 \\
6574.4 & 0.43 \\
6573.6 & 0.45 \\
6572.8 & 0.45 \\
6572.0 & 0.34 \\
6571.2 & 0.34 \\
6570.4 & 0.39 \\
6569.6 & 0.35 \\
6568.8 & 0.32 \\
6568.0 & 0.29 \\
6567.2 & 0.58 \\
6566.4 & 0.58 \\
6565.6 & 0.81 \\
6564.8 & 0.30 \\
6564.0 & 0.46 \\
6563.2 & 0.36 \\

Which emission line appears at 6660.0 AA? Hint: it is C III]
